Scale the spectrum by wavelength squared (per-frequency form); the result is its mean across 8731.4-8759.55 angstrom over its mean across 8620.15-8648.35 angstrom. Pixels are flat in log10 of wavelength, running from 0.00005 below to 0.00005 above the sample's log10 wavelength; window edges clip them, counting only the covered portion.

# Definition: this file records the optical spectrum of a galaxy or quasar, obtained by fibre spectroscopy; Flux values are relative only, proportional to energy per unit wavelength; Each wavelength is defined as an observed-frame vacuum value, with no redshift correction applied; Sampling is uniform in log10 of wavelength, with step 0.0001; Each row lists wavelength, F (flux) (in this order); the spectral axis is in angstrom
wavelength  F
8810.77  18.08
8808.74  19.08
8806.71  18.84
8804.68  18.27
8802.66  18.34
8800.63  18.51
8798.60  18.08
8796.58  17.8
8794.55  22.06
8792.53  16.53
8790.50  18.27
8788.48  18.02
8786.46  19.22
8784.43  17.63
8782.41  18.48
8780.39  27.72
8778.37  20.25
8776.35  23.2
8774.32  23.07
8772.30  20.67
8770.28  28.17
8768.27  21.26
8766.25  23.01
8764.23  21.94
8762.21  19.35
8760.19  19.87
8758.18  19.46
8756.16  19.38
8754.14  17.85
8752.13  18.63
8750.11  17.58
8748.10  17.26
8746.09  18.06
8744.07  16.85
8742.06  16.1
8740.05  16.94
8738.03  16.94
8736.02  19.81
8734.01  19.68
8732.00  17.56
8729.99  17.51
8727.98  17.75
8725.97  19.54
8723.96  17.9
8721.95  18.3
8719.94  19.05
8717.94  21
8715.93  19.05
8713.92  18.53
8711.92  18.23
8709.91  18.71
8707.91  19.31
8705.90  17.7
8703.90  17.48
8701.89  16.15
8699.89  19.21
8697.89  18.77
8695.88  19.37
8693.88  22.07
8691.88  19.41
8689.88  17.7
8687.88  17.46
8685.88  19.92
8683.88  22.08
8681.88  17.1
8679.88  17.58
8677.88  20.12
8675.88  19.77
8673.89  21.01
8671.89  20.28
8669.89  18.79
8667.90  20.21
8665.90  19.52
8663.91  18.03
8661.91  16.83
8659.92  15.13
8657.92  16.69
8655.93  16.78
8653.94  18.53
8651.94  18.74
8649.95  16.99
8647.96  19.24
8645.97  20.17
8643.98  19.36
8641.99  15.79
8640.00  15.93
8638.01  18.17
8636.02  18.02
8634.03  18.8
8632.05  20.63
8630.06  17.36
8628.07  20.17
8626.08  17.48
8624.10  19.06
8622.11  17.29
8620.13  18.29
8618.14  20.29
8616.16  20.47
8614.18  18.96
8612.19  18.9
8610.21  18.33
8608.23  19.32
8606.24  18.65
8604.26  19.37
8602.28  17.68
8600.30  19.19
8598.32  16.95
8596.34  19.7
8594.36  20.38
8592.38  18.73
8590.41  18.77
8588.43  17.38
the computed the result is 1.01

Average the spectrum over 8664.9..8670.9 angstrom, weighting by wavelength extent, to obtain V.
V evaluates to 19.5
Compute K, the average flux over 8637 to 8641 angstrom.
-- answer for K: 17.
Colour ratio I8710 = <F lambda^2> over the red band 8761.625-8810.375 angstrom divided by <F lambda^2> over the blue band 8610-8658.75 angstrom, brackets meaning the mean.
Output 1.1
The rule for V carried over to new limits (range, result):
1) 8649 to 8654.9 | 18.1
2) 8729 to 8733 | 17.5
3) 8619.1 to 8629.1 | 18.5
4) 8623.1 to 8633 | 18.9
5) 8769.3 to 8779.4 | 23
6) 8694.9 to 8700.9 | 19.1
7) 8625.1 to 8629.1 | 18.8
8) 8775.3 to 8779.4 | 21.7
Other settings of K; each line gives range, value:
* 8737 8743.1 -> 16.7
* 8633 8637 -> 18.5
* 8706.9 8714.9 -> 18.7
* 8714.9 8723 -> 19.3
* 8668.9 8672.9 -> 19.5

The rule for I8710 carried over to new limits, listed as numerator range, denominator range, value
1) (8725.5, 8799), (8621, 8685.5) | 1.08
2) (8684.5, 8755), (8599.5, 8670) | 1.02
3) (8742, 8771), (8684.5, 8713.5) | 1.07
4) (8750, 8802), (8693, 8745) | 1.11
